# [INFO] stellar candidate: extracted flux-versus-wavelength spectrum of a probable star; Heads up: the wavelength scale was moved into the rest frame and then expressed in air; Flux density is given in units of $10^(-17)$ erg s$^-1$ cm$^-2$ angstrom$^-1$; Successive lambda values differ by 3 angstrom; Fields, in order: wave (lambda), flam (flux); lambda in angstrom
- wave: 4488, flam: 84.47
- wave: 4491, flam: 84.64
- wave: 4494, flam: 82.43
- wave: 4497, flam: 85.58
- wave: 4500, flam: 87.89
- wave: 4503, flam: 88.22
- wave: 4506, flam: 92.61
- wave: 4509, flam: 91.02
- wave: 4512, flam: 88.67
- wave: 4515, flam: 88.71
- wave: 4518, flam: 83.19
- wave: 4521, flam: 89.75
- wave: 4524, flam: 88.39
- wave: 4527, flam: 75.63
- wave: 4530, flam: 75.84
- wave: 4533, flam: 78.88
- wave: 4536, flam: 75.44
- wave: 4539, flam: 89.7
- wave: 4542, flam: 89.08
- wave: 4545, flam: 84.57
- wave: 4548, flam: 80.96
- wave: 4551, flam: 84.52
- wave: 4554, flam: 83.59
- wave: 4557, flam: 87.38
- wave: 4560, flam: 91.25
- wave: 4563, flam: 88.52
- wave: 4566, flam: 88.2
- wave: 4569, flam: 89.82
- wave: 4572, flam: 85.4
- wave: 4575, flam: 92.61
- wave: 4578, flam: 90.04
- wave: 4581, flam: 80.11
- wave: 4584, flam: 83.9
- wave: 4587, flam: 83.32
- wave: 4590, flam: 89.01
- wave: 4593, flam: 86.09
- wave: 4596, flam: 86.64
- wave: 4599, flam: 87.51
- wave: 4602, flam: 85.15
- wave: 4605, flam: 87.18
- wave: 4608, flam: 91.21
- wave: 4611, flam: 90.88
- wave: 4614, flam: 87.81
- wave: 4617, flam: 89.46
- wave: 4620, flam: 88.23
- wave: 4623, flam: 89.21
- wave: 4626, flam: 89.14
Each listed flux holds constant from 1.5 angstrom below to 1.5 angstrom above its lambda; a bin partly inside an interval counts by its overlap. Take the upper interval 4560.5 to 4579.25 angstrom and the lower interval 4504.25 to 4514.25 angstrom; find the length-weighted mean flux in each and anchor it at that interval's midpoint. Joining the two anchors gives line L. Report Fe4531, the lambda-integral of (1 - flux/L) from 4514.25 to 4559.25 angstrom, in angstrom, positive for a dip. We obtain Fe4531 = 3.1 angstrom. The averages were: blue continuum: 90.5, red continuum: 89.2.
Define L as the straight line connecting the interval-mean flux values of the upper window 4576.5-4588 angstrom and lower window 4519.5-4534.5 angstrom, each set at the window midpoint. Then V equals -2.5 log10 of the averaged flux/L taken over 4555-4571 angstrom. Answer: -0.07 mag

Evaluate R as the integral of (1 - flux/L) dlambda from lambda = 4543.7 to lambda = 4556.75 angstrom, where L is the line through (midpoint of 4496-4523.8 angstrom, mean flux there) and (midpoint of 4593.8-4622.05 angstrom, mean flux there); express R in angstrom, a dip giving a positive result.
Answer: 0.68 angstrom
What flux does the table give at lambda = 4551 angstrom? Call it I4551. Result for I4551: 84.52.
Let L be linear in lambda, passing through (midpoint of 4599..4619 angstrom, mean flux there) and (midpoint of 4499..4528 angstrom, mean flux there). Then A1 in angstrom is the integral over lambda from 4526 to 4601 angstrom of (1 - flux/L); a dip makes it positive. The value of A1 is 2.5 angstrom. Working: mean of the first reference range 87.6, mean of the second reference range 88.5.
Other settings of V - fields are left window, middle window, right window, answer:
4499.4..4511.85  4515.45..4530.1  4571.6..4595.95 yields 0.07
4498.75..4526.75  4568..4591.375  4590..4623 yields 0.02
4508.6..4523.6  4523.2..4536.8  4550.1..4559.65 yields 0.12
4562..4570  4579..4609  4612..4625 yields 0.03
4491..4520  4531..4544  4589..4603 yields 0.05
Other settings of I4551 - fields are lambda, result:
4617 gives 89.46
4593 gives 86.09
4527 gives 75.63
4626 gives 89.14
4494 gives 82.43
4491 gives 84.64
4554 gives 83.59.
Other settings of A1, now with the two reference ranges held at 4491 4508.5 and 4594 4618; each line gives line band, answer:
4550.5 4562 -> 0.11 angstrom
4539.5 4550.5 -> 0.30 angstrom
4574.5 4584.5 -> 0.18 angstrom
